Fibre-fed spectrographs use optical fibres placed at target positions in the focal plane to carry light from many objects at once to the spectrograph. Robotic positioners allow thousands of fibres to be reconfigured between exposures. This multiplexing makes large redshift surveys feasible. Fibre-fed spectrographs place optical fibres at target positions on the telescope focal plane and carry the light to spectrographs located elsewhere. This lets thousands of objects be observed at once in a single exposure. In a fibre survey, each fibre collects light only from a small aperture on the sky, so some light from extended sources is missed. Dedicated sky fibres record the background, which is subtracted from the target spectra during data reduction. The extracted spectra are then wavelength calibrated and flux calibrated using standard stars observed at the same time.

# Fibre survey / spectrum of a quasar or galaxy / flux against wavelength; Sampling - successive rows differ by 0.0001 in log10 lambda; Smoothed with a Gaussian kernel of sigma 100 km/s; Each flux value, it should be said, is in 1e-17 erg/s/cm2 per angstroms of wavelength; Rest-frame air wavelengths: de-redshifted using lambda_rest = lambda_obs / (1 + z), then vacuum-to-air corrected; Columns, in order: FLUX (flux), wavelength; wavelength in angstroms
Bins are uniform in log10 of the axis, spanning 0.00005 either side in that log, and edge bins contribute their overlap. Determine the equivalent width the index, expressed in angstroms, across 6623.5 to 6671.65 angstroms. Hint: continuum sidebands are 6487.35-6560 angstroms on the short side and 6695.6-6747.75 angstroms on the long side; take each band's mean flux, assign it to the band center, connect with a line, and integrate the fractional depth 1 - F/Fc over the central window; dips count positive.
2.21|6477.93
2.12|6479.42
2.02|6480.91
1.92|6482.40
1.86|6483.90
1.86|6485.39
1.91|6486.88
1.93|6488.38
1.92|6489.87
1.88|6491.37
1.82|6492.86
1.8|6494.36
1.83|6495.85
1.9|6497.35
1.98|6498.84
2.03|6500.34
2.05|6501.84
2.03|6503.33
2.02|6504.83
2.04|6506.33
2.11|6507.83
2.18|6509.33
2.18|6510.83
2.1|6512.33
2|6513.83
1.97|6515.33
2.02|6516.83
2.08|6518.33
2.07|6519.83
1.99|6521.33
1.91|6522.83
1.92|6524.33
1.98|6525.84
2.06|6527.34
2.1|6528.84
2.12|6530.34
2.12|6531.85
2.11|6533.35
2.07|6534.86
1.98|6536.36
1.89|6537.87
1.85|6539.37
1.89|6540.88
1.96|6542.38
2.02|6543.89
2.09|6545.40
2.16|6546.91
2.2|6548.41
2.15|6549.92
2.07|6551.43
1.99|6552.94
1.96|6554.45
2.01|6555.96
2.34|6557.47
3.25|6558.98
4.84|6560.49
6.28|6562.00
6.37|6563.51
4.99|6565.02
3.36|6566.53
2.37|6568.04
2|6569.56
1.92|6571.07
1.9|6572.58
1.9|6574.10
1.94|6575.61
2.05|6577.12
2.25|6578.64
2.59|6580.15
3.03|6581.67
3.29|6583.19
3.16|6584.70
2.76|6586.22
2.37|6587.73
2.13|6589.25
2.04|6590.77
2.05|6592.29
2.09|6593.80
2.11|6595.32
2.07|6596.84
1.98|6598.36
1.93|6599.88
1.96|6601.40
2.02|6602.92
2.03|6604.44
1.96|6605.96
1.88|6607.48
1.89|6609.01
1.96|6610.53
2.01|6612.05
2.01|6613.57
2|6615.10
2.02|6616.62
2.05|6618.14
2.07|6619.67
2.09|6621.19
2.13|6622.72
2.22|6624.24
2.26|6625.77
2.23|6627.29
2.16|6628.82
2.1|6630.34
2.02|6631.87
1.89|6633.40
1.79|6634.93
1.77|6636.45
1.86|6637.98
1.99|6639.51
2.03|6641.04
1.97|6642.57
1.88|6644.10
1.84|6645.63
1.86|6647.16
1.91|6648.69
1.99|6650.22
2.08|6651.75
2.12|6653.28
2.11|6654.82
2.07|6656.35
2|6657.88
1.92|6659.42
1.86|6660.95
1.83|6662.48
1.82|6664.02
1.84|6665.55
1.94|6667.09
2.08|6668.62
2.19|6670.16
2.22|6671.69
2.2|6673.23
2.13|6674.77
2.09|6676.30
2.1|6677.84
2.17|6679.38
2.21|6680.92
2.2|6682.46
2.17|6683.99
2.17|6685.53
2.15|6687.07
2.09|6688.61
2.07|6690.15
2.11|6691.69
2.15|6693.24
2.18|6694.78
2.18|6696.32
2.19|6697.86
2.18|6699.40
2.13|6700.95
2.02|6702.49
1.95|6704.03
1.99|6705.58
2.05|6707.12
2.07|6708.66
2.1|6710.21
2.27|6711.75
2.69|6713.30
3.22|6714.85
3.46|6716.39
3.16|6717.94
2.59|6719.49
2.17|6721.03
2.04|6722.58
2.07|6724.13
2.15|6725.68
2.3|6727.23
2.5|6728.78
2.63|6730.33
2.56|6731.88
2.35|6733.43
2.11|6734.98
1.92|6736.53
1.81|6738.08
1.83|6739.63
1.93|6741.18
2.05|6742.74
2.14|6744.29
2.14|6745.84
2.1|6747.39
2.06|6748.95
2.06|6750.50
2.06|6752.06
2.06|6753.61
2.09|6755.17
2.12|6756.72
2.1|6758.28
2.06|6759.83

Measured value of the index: 4.3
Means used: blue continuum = 2.05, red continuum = 2.27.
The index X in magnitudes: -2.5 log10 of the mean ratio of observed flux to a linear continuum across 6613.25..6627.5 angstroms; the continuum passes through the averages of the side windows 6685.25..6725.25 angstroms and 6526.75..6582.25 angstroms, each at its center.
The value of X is 0.16 mag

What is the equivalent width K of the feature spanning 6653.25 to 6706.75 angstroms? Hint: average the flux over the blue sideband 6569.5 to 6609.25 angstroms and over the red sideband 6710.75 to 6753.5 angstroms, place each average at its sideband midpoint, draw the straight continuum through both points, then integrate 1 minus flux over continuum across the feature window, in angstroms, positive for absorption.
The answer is 4.4 angstroms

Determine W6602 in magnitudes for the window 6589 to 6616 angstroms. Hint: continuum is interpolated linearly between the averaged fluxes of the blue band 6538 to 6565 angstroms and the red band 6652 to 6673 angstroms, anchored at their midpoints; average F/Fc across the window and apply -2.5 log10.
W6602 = 0.22 mag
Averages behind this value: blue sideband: 2.83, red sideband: 2.01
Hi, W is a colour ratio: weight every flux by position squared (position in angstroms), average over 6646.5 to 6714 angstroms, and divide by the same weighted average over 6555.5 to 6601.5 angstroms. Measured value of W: 0.78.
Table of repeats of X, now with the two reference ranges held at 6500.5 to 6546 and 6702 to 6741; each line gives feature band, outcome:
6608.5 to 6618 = 0.089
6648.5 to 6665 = 0.129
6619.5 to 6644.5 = 0.082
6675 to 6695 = 0.060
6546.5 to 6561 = -0.187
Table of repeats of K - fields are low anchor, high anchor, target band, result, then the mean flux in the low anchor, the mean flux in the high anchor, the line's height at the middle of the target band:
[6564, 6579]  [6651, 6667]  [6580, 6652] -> 4.5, 2.54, 1.96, 2.25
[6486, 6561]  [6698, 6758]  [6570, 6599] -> -2.2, 2.09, 2.24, 2.13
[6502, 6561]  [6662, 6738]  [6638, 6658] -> 2.0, 2.14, 2.23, 2.2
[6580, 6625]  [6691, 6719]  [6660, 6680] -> 2.2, 2.19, 2.34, 2.29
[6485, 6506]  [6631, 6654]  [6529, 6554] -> -1.4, 1.93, 1.93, 1.93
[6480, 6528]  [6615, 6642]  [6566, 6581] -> -1.5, 1.98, 2.04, 2.01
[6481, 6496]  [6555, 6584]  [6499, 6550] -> 7.5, 1.88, 3.08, 2.41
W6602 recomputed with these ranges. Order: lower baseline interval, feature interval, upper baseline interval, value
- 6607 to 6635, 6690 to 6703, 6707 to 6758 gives 0.029 mag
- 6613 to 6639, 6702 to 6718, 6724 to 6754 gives -0.149 mag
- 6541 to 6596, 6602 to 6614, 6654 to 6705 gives 0.239 mag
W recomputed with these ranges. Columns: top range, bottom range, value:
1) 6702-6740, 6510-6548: 1.22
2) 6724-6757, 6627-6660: 1.11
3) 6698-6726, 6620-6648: 1.20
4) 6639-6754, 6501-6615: 0.96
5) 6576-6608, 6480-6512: 1.19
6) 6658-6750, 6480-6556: 1.15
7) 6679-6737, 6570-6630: 1.09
